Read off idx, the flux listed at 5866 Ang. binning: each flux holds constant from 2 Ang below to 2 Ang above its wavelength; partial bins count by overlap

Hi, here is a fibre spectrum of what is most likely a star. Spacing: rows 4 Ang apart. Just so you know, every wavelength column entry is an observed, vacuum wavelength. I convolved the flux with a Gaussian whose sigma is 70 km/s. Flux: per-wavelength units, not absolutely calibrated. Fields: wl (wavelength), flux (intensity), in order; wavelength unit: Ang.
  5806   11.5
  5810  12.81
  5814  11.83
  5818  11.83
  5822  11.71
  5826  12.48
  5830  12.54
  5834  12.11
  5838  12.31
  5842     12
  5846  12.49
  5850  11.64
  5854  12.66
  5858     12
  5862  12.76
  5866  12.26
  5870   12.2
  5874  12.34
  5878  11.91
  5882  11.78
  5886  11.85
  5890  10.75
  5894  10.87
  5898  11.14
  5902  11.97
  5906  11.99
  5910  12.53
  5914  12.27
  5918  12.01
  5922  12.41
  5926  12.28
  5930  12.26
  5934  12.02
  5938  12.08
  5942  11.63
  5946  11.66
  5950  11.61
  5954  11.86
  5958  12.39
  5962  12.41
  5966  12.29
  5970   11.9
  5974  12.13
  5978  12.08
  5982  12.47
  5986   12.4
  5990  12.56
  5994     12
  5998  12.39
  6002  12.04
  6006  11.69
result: 12.26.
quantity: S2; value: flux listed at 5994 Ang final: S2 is 12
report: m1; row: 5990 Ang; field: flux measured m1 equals 12.56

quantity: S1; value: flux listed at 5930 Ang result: 12.26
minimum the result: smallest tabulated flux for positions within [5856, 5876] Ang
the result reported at 12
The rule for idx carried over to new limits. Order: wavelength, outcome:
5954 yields 11.86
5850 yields 11.64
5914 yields 12.27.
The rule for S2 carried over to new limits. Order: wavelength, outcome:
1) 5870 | 12.2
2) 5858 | 12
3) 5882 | 11.78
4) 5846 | 12.49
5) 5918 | 12.01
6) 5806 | 11.5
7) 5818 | 11.83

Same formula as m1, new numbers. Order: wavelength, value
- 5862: 12.76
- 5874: 12.34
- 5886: 11.85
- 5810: 12.81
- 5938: 12.08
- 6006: 11.69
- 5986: 12.4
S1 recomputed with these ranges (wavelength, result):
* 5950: 11.61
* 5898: 11.14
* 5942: 11.63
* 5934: 12.02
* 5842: 12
